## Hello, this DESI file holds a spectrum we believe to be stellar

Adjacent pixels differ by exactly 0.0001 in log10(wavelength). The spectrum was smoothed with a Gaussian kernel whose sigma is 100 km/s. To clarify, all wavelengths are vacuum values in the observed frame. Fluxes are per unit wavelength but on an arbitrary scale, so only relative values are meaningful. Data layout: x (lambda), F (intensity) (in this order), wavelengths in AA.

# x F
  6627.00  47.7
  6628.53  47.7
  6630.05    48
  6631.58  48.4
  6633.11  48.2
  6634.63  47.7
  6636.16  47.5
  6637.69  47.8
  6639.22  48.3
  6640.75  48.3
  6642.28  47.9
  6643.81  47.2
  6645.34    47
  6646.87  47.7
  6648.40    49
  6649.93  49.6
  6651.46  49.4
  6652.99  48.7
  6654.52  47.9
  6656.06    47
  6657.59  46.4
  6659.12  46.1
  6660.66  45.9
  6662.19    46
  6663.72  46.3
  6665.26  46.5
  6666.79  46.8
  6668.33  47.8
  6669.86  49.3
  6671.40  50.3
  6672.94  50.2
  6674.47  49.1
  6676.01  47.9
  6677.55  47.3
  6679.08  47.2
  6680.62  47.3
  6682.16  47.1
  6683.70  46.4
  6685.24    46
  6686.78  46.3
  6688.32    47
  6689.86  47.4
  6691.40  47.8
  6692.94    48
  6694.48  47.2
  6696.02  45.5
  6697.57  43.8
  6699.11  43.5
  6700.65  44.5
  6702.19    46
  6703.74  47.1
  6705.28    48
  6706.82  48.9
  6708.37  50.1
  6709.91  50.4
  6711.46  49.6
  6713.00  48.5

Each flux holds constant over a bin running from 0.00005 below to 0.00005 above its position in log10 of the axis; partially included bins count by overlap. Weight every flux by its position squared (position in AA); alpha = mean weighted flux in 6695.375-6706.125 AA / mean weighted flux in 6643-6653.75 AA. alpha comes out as 1.0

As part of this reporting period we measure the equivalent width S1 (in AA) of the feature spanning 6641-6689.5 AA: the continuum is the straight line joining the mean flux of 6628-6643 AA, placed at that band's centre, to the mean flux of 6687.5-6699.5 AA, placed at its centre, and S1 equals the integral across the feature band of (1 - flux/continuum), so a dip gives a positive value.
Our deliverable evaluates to -0.4 AA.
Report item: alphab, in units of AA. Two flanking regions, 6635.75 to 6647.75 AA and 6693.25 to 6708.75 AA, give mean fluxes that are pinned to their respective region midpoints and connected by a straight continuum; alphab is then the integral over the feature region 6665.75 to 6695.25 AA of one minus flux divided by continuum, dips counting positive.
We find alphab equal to -0.5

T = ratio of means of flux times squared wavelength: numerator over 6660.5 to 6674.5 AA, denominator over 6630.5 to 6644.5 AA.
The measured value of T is 1.0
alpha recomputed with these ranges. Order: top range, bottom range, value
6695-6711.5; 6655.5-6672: 1.01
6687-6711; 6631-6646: 1.00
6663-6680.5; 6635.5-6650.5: 1.01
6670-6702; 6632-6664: 1.00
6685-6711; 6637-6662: 1.00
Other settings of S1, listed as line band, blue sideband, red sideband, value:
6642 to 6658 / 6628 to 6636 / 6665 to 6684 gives 0.00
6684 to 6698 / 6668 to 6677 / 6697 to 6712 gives 0.41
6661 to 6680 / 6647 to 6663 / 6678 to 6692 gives -0.23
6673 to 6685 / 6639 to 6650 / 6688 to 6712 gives -0.02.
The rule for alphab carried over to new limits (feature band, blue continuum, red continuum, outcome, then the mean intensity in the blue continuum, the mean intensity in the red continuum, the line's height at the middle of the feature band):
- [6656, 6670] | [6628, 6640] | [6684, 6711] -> 0.2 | 48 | 46.9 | 47.5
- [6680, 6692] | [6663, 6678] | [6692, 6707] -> 0.1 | 48.2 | 46.2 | 47.1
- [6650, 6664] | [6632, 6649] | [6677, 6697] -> 0.1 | 47.9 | 46.9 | 47.5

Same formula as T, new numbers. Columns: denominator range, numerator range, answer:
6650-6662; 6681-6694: 1.00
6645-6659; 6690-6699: 0.98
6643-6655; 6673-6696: 0.99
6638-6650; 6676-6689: 0.99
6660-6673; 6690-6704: 0.97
